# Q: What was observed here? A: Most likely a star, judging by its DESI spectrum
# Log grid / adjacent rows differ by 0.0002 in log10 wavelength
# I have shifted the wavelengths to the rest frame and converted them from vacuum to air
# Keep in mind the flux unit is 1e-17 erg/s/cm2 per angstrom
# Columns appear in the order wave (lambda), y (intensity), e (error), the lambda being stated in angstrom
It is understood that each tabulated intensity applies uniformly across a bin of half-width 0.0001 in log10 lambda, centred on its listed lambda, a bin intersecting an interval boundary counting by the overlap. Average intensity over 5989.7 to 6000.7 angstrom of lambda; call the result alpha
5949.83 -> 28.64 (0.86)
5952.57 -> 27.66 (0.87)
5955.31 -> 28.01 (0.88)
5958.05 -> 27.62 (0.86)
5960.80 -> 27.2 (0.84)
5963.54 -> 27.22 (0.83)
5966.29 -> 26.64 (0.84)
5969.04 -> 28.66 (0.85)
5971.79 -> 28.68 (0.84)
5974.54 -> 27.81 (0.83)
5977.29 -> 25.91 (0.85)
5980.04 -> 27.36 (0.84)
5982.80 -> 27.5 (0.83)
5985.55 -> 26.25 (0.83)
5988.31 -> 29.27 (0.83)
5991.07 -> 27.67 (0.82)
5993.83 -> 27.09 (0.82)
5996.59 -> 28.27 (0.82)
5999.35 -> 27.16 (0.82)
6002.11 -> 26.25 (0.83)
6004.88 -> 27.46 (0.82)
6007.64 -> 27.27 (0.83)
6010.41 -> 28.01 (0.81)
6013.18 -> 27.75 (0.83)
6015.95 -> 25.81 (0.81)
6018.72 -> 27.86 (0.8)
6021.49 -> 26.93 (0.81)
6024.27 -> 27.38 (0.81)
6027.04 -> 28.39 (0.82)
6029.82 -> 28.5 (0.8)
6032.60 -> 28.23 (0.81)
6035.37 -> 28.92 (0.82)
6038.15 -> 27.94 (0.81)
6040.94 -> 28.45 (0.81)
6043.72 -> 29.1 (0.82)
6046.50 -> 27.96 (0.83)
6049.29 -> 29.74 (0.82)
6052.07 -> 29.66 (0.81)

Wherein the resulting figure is 27.6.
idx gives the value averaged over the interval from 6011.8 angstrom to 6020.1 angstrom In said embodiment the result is 27.1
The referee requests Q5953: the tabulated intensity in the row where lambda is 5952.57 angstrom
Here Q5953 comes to 27.66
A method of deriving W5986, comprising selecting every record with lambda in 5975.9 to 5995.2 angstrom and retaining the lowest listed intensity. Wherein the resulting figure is 25.91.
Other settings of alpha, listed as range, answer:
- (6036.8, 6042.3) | 28.2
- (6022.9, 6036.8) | 28.3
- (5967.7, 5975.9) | 28.4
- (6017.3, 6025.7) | 27.4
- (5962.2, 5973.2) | 27.8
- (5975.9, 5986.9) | 26.8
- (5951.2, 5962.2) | 27.6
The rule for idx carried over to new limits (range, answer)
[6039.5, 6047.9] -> 28.5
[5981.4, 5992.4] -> 27.7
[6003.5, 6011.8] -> 27.6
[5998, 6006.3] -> 27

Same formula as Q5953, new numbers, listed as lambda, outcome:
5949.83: 28.64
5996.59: 28.27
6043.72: 29.1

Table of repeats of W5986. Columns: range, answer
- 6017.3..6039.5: 26.93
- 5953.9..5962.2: 27.2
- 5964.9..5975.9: 26.64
